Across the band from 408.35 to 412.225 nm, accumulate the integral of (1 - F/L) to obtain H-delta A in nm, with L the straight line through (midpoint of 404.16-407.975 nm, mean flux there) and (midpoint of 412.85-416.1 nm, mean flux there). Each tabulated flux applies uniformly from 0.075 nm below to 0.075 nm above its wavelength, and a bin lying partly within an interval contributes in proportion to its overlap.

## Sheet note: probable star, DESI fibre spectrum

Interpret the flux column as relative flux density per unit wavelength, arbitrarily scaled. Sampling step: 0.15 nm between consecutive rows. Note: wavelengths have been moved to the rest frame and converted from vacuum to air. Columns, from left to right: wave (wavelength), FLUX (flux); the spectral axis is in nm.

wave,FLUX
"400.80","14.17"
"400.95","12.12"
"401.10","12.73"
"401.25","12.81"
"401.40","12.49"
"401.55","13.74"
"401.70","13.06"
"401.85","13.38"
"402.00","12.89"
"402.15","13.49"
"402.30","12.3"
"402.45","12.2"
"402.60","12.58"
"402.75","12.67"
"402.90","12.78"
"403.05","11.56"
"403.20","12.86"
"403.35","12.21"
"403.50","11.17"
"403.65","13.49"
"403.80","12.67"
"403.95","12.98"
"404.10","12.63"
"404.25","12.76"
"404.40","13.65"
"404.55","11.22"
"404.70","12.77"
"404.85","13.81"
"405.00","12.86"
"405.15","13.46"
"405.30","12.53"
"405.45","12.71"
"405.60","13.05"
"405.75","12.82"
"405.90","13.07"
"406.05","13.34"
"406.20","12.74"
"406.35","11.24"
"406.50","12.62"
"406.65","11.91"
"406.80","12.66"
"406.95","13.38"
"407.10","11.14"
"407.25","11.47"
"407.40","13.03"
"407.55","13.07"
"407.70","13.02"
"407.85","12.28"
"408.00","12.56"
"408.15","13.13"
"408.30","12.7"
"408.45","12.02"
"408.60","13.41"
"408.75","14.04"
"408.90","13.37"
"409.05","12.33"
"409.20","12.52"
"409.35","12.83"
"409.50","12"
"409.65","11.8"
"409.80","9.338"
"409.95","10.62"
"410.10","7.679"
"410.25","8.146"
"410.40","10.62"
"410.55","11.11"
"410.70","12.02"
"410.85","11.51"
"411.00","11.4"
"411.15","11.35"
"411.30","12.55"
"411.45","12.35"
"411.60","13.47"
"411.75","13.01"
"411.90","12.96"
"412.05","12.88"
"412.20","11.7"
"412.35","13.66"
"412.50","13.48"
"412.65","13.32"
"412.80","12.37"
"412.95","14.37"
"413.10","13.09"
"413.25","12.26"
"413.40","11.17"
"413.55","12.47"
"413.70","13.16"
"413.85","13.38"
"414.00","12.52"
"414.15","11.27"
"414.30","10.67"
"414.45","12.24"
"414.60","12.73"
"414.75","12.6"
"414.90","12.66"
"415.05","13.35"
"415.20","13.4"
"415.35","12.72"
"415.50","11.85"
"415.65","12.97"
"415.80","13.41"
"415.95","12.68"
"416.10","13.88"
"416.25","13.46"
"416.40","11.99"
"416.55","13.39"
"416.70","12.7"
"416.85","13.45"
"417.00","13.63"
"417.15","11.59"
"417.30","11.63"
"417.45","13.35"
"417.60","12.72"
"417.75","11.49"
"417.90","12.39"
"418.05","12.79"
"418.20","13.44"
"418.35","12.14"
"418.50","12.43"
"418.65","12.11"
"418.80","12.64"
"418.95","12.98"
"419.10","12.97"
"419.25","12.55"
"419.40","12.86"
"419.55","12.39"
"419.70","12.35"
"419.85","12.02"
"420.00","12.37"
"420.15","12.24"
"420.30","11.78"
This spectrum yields 0.26 nm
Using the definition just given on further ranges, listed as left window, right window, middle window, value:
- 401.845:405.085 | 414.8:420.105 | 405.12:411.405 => 0.286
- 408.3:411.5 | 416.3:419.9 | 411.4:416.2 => -0.275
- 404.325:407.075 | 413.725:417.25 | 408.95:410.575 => 0.240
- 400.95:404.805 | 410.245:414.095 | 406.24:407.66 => 0.028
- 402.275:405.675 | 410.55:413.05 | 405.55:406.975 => -0.001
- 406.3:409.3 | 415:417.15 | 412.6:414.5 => 0.060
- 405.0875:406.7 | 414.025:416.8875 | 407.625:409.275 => -0.021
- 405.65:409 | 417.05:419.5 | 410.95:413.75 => -0.019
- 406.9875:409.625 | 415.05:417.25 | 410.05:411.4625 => 0.207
